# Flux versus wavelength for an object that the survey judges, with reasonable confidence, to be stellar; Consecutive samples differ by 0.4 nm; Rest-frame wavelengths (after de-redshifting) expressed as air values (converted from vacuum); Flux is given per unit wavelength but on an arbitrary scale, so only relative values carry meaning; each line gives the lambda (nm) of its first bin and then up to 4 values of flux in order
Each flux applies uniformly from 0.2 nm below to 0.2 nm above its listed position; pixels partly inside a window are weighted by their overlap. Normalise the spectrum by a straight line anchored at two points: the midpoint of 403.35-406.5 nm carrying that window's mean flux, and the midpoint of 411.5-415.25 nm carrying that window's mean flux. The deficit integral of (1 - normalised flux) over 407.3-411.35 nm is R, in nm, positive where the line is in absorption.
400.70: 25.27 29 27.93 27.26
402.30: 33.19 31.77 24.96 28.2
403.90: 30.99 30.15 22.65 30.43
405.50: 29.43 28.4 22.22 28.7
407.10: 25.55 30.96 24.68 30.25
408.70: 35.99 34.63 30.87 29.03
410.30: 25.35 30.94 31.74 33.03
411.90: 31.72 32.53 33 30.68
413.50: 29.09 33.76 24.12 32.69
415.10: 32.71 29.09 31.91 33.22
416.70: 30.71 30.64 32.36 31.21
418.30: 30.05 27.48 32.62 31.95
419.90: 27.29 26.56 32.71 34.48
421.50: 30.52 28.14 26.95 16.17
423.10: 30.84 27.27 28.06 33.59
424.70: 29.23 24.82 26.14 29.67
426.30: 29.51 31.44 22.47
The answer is -0.12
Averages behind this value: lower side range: 27.8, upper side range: 31.2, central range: 30.5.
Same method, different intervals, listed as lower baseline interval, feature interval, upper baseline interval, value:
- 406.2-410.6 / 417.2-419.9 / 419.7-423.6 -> -0.22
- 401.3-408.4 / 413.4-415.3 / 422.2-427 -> -0.18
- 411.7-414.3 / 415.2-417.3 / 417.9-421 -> -0.04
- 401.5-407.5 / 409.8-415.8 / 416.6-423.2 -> -0.38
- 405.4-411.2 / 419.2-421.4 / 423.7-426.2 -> -0.15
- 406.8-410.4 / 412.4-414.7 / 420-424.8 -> -0.08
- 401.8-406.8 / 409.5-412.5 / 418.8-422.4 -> -0.16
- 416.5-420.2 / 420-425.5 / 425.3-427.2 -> 0.15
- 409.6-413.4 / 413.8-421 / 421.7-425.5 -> -0.39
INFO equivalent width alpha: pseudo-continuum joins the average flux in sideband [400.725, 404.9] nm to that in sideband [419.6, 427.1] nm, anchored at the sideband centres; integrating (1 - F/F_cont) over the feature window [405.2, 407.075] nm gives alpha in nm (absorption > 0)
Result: 0.082 nm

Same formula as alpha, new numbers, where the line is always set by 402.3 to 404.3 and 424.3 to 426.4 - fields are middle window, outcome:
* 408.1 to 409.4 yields -0.19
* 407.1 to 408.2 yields 0.06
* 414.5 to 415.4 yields -0.11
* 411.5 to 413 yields -0.17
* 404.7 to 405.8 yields 0.04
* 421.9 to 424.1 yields 0.19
